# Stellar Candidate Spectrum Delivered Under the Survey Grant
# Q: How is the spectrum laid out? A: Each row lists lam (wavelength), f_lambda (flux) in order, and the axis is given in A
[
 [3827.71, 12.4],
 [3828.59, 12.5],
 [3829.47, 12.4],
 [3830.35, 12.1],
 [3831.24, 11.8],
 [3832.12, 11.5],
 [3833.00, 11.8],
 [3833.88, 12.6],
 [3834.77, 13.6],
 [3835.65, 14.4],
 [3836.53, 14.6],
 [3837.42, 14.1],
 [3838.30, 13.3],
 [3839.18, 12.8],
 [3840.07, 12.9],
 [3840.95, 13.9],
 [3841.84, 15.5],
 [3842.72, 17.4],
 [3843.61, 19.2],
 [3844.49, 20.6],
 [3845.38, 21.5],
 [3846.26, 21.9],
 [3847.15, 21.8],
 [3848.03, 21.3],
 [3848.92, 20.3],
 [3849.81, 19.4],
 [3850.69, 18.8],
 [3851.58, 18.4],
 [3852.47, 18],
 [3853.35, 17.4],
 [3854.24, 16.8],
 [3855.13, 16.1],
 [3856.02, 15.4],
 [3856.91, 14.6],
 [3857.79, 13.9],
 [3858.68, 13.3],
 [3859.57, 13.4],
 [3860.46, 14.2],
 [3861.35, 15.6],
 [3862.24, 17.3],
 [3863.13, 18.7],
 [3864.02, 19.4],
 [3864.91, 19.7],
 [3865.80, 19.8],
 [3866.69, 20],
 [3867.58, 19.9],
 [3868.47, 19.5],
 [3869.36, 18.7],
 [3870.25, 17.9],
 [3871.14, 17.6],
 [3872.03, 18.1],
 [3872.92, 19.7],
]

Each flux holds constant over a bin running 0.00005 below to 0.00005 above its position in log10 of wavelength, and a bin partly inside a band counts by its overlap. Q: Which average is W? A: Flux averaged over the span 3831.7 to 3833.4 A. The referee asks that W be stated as 11.7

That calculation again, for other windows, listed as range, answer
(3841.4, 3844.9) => 18.2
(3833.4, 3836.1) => 13.5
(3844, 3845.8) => 21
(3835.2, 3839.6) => 13.9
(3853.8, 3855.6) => 16.4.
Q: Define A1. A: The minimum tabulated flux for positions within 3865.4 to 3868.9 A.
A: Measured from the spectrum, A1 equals 19.5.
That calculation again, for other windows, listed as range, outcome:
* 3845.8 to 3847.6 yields 21.8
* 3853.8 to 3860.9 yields 13.3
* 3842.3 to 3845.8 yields 17.4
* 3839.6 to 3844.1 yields 12.9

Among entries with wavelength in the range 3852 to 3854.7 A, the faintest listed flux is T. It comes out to 16.8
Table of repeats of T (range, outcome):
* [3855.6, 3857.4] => 14.6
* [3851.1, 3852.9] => 18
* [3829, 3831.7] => 11.8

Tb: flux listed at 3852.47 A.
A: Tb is 18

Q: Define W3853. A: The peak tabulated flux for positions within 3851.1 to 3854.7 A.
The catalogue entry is 18.4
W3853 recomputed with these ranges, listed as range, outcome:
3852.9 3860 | 17.4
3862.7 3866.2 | 19.8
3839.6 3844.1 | 19.2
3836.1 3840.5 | 14.6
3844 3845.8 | 21.5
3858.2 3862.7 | 17.3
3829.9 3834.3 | 12.6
